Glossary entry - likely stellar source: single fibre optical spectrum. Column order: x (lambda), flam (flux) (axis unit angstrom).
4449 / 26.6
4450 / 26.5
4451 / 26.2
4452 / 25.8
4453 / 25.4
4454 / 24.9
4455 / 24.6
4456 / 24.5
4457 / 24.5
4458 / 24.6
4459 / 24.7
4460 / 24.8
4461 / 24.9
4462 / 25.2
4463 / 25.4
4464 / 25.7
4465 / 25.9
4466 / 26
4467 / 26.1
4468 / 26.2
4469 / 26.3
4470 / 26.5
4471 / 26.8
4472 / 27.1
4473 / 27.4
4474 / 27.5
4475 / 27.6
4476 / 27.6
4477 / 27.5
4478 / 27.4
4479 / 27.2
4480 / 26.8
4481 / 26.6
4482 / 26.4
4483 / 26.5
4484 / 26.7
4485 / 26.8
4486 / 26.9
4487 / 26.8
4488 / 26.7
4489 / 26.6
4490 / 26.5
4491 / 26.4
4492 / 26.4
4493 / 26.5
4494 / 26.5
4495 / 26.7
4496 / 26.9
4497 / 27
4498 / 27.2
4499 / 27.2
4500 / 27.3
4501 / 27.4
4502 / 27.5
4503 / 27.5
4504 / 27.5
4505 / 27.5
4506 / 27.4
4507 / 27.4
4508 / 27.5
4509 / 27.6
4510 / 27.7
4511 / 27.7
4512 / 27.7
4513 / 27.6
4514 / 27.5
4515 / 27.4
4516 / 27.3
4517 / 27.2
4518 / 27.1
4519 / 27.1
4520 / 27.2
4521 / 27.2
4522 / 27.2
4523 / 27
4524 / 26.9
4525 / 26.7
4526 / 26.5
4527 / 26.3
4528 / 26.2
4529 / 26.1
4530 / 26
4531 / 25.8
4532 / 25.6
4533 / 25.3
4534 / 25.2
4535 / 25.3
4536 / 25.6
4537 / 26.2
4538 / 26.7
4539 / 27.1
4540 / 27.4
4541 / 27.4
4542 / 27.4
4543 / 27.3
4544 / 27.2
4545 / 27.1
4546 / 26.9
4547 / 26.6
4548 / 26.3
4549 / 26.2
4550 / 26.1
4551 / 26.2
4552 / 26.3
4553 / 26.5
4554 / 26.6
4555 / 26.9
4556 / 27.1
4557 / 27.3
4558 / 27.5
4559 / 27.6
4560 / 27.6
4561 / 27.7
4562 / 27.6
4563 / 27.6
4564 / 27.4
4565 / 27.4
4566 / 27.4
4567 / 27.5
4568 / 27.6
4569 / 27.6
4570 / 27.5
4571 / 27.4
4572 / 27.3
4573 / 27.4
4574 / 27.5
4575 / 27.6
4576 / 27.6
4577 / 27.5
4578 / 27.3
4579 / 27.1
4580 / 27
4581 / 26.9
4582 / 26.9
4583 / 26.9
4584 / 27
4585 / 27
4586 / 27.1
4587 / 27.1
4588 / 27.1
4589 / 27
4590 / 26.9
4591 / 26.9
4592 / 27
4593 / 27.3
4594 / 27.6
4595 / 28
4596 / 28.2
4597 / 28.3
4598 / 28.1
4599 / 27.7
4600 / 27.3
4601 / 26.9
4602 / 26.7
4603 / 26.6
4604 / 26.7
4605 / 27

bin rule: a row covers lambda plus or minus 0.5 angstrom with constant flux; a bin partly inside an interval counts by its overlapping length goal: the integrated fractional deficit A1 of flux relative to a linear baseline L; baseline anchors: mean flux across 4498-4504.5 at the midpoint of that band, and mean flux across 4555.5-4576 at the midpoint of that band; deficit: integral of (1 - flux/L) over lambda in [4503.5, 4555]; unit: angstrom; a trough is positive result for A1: 1.2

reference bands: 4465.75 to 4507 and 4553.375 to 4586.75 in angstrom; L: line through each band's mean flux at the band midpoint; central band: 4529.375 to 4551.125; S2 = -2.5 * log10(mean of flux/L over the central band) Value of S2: 0.03 mag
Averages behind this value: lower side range 26.9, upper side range 27.3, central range 26.4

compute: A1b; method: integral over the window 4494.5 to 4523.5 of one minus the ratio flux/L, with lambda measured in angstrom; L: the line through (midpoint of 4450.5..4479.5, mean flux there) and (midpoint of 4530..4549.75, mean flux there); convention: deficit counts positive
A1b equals -1.2 angstrom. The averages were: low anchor 26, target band 27.3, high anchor 26.4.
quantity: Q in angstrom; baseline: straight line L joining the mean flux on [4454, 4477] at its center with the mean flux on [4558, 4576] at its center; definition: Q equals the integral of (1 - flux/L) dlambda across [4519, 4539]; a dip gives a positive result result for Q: 0.5 angstrom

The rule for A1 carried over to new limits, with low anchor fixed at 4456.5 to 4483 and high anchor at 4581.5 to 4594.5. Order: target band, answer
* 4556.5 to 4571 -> -0.3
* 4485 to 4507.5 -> -0.5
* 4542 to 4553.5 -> 0.1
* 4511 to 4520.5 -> -0.3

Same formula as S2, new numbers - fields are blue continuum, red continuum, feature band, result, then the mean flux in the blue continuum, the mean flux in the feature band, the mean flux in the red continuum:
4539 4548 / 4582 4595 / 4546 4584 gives -0.001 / 27.1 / 27.1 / 27.1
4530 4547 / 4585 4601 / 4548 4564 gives -0.009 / 26.5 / 27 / 27.4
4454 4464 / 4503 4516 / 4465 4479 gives -0.056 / 24.8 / 26.9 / 27.5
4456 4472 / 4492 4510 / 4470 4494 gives -0.021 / 25.6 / 26.9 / 27.2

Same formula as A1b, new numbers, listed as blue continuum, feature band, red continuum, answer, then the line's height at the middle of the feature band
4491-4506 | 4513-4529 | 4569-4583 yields 0.1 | 27.1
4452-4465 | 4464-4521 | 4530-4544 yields -3.2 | 25.6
